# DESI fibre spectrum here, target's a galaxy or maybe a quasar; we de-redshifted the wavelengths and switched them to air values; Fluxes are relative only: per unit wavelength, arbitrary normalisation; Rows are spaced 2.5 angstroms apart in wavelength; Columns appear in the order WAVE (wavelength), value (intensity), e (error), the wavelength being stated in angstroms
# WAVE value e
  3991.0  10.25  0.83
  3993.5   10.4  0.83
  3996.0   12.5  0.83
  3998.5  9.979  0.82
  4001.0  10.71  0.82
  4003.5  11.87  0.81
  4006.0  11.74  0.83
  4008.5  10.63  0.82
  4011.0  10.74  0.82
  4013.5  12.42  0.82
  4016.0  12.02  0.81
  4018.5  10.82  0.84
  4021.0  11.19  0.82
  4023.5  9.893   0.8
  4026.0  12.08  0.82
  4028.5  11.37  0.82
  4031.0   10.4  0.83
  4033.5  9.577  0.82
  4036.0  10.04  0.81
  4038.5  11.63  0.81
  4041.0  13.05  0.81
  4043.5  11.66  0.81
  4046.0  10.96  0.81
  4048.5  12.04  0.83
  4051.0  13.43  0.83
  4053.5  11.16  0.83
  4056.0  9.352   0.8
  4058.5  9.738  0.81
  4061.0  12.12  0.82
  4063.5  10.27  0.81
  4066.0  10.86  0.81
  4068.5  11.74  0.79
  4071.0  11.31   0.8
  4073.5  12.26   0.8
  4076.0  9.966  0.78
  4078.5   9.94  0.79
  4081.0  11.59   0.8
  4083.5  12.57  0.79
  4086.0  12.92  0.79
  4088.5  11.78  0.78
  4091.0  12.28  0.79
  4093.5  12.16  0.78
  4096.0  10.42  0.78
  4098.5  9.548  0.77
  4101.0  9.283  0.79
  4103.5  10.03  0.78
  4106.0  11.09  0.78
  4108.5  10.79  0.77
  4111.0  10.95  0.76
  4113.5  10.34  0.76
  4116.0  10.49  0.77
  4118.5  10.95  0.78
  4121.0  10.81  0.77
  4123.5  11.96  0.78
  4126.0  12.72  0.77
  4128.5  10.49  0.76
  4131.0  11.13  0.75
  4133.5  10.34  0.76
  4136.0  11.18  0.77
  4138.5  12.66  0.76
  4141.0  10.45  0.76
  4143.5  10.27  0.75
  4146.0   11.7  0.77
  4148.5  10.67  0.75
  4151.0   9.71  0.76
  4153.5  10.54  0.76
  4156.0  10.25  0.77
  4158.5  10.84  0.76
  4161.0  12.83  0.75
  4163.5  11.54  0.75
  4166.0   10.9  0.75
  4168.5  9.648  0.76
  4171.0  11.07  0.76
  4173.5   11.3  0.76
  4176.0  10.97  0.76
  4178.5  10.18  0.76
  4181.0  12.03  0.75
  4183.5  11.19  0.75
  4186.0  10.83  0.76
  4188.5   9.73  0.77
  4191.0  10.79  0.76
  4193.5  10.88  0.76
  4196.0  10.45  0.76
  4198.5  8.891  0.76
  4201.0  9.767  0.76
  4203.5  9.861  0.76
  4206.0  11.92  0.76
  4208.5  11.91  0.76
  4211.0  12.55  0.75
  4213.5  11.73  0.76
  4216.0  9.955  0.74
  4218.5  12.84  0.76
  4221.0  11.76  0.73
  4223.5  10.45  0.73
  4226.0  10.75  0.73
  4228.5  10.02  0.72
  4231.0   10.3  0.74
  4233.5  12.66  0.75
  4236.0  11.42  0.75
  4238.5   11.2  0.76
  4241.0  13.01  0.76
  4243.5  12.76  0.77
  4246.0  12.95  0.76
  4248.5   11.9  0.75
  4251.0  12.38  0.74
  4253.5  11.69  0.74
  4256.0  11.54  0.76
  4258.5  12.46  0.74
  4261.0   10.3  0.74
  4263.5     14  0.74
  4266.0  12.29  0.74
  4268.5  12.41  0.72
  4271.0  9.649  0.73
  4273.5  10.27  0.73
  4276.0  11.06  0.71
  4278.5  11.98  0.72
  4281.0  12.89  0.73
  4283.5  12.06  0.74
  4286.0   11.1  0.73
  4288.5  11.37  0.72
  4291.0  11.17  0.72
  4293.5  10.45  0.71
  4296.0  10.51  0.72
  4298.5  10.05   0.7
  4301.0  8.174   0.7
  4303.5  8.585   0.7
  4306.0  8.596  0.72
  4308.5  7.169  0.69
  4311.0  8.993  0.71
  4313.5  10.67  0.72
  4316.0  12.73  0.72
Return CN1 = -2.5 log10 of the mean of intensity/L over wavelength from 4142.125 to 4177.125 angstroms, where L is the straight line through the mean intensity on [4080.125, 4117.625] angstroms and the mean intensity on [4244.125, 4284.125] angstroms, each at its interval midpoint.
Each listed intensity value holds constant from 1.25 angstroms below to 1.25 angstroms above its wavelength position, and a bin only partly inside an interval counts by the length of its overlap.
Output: 0.05 mag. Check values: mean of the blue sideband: 11.1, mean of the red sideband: 11.9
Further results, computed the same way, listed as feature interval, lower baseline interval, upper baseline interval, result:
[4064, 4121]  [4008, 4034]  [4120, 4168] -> 0.00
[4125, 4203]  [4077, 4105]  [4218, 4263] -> 0.06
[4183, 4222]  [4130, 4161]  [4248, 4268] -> 0.06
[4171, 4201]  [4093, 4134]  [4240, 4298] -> 0.06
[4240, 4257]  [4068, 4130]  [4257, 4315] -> -0.14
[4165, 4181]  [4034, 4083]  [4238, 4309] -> 0.04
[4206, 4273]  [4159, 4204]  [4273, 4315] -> -0.12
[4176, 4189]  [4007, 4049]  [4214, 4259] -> 0.06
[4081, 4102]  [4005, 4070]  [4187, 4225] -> -0.03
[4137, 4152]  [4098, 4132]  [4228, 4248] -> 0.01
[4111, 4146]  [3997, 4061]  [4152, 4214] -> -0.01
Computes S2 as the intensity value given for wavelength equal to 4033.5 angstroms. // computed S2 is 9.577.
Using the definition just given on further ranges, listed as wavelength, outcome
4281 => 12.89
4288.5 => 11.37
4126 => 12.72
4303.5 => 8.585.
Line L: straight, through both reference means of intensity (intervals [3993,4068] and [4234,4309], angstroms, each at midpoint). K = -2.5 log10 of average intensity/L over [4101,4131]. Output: 0.03 mag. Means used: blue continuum 11.2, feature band 10.9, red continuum 11.2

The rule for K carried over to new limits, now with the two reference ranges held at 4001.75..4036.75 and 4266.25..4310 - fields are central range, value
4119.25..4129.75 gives -0.062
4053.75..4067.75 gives 0.042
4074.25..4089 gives -0.053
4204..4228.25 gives -0.078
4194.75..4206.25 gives 0.067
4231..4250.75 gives -0.151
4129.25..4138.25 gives -0.024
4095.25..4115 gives 0.059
